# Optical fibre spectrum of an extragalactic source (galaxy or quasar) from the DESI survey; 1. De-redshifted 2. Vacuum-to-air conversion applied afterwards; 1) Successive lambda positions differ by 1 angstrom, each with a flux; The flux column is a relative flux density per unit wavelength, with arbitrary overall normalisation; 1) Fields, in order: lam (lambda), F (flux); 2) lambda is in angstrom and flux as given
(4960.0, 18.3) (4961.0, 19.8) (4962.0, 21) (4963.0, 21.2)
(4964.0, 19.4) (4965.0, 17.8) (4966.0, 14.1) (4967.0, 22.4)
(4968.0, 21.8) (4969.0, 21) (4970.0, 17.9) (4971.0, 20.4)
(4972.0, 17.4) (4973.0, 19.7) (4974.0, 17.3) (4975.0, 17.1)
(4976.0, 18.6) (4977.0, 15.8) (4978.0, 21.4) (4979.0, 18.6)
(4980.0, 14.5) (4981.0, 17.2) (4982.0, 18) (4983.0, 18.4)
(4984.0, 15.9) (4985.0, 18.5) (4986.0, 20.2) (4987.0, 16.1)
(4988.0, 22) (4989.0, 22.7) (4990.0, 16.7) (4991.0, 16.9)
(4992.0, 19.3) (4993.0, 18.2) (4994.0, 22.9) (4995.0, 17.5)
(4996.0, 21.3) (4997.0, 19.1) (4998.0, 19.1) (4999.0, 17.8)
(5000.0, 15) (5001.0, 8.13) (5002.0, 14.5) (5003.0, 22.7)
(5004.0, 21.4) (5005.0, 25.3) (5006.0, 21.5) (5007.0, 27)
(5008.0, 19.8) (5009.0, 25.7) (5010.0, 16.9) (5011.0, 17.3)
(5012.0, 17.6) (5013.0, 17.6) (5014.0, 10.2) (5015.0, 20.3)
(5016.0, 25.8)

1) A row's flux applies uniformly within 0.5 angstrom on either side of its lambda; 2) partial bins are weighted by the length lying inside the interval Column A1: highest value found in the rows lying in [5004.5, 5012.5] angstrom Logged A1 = 27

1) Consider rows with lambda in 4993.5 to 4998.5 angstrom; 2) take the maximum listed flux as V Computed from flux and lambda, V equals 22.9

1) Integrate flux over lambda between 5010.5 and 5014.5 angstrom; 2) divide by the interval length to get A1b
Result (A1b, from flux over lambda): 15.7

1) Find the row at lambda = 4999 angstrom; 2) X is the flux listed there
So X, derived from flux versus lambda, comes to 17.8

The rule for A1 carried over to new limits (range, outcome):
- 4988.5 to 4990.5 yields 22.7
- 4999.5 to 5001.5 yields 15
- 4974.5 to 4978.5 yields 21.4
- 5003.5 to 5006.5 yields 25.3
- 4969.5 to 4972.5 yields 20.4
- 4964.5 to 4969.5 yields 22.4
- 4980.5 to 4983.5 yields 18.4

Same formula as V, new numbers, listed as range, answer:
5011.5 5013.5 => 17.6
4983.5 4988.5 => 22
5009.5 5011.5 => 17.3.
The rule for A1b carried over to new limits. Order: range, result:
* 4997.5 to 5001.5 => 15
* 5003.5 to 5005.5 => 23.4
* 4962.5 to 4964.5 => 20.3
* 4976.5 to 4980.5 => 17.6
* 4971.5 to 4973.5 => 18.5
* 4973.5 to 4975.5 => 17.2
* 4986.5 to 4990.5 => 19.4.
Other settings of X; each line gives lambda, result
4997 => 19.1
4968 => 21.8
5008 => 19.8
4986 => 20.2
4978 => 21.4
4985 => 18.5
